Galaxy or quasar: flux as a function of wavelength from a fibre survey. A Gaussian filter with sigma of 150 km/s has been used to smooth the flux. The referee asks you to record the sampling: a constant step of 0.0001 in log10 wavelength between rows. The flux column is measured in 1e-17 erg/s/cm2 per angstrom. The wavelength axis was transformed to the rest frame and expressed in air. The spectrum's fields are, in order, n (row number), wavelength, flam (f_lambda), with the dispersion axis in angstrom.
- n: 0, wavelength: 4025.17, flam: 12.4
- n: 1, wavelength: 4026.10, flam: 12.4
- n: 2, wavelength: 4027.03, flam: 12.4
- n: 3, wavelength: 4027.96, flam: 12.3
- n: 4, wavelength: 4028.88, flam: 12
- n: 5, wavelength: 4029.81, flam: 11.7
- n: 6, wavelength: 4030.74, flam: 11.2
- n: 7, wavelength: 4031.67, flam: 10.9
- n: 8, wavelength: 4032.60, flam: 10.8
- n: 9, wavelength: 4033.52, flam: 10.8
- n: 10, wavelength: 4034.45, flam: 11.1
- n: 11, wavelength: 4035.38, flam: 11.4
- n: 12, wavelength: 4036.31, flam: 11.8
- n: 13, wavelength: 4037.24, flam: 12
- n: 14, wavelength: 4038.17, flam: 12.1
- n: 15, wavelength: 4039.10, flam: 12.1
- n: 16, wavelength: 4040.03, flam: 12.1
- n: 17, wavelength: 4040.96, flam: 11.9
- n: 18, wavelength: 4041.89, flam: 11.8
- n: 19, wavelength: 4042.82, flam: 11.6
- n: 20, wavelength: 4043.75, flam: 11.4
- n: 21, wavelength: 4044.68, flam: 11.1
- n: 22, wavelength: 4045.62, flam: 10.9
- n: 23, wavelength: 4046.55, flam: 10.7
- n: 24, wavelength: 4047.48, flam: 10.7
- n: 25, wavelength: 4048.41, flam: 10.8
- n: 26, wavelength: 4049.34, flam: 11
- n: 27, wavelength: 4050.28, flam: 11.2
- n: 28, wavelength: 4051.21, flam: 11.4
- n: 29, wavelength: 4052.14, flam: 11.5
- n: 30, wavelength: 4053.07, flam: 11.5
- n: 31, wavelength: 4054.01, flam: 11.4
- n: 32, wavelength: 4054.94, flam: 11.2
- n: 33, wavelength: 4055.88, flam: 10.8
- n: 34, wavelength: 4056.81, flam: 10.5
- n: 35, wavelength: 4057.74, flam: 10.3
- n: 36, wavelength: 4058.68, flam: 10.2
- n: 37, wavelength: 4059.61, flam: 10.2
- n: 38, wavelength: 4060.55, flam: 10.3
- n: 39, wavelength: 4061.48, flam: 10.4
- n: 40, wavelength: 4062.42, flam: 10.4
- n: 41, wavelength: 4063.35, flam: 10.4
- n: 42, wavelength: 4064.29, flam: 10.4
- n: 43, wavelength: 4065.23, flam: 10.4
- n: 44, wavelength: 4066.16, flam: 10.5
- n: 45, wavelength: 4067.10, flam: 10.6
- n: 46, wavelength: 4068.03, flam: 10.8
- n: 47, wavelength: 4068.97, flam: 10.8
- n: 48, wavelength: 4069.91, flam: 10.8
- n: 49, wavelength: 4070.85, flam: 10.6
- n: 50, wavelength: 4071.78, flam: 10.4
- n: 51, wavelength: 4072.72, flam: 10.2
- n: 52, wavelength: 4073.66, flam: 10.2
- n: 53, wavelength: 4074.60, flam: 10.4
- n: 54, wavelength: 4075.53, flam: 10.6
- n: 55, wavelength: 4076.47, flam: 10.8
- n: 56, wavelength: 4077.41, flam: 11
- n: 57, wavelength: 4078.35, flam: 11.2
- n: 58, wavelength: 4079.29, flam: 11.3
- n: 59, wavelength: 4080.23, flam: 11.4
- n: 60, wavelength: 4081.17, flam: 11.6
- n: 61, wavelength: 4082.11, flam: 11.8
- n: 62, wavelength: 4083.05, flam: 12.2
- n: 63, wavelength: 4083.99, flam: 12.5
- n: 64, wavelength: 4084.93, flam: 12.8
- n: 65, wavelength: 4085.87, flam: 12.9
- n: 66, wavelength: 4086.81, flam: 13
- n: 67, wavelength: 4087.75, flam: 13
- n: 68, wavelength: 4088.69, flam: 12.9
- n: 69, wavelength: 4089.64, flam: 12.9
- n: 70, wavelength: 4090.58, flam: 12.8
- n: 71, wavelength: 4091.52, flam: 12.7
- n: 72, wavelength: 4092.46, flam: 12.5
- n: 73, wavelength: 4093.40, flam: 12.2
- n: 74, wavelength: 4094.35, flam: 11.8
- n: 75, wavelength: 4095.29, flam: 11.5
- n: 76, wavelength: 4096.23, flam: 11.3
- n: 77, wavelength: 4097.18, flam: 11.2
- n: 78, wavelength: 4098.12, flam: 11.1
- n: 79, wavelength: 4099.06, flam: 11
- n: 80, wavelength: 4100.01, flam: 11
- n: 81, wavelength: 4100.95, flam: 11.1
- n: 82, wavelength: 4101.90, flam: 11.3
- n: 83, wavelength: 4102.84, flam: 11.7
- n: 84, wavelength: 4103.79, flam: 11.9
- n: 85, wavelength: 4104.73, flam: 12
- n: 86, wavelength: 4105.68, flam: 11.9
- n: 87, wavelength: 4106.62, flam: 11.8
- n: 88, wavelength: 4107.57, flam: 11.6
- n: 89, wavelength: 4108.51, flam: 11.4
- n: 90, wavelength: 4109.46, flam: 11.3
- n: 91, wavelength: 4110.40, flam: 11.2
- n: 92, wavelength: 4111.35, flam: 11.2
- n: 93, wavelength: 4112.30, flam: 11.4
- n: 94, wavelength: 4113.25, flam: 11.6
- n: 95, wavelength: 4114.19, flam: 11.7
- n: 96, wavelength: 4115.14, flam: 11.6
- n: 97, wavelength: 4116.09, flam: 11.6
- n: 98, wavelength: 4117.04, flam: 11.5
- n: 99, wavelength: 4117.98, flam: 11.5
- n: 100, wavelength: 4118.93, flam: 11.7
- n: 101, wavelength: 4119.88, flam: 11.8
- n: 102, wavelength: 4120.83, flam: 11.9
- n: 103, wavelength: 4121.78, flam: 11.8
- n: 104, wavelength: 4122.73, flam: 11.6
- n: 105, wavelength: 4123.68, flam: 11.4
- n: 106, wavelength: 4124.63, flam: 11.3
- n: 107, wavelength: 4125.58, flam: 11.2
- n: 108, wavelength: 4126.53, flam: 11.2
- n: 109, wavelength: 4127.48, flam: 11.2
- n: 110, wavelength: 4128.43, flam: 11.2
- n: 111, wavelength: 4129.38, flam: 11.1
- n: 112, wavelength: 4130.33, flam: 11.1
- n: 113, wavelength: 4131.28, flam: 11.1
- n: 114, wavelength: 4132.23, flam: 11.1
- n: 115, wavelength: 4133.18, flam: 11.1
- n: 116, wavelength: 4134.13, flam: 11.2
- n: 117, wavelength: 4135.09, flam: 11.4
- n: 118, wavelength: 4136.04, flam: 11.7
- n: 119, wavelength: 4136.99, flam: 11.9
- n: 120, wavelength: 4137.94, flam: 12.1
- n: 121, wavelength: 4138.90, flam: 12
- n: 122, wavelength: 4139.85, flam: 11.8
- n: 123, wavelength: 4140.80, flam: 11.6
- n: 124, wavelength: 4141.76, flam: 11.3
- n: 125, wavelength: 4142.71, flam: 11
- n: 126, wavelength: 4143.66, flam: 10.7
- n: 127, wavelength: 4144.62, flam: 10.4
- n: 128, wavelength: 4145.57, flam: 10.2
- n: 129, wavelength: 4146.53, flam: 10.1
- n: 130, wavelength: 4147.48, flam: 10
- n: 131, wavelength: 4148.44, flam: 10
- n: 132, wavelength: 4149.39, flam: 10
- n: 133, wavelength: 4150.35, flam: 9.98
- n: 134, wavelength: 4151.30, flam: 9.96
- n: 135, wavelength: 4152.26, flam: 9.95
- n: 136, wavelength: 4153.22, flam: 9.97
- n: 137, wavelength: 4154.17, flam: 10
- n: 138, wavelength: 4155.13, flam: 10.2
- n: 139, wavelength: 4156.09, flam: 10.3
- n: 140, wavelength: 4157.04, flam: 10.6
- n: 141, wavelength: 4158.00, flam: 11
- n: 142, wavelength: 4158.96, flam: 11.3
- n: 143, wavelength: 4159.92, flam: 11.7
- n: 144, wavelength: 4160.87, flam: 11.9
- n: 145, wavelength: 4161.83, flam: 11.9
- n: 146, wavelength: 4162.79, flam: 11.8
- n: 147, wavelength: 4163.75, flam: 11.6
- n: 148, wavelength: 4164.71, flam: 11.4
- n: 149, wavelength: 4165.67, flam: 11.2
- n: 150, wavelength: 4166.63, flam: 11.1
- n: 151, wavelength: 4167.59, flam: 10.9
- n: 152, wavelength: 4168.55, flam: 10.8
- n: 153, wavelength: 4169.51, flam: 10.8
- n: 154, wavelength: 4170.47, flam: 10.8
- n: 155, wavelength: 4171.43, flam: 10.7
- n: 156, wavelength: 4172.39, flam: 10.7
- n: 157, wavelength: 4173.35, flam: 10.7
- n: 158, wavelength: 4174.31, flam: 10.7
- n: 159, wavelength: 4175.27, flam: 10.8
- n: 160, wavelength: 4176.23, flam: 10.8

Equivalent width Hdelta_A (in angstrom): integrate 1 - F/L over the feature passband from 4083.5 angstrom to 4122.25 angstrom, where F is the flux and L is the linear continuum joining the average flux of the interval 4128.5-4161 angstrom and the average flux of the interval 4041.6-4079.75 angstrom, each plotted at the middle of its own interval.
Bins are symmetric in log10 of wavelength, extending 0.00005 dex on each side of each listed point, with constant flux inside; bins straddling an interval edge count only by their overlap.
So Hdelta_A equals -3.6 angstrom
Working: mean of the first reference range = 10.8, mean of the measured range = 11.8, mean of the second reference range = 10.9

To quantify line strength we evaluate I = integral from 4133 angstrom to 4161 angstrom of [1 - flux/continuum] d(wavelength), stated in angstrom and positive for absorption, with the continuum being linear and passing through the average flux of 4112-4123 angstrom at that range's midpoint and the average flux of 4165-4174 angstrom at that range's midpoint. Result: 0.9 angstrom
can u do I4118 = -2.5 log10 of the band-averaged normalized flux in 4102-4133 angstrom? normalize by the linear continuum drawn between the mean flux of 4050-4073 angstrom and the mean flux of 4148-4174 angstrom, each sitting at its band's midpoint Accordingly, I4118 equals -0.07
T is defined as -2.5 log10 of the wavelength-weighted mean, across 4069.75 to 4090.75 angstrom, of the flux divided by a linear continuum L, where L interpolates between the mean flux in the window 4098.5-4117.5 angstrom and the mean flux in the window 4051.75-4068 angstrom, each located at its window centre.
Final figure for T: -0.058 mag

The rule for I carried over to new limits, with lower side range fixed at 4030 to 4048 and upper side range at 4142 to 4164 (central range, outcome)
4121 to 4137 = -0.79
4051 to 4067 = 0.82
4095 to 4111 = -0.67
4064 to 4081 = 0.70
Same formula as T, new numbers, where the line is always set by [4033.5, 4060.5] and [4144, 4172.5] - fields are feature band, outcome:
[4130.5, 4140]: -0.07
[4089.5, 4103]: -0.07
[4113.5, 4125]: -0.07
